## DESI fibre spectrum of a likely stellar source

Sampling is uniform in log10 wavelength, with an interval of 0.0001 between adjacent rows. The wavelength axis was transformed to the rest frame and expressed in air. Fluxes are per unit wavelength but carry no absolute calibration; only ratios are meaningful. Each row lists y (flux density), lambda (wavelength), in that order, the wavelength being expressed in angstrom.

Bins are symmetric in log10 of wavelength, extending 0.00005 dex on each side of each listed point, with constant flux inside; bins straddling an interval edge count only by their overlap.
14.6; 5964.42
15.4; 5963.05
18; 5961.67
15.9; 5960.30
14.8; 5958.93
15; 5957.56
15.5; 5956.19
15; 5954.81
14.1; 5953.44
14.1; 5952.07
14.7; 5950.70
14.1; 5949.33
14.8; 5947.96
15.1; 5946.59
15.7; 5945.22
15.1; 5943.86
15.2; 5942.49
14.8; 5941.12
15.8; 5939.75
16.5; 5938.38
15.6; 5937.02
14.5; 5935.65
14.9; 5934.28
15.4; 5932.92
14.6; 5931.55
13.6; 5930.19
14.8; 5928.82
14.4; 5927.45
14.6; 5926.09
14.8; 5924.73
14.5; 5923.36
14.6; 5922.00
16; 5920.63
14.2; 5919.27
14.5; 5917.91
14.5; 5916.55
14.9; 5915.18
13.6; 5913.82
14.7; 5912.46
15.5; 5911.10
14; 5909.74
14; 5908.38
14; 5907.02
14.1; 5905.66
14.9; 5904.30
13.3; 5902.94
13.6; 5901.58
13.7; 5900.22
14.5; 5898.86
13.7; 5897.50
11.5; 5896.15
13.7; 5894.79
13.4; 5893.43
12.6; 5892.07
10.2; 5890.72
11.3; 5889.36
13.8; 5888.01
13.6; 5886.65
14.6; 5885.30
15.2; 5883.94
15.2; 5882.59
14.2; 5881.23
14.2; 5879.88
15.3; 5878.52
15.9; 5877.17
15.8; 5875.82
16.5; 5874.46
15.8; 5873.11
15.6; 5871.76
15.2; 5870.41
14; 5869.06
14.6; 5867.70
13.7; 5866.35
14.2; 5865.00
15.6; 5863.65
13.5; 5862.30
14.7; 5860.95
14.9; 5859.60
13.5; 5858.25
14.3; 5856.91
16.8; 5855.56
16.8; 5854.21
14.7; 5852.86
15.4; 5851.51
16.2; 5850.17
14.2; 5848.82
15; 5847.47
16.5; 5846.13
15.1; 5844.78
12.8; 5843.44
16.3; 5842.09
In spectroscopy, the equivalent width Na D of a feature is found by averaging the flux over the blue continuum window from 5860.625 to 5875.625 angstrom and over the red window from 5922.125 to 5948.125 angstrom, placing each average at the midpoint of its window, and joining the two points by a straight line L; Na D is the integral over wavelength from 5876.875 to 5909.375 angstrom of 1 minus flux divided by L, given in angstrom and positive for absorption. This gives 2.6 angstrom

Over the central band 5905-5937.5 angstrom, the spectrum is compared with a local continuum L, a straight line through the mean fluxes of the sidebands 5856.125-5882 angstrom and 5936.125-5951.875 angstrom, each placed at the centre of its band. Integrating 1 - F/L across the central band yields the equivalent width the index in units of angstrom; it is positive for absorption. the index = 1.0 angstrom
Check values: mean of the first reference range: 14.8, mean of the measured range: 14.6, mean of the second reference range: 15.2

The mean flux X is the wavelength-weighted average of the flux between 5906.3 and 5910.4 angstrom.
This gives 14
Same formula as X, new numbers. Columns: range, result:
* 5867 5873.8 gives 15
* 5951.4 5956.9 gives 14.7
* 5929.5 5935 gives 14.6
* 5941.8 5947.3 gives 15.3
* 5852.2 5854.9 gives 15.7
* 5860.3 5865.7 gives 14.5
